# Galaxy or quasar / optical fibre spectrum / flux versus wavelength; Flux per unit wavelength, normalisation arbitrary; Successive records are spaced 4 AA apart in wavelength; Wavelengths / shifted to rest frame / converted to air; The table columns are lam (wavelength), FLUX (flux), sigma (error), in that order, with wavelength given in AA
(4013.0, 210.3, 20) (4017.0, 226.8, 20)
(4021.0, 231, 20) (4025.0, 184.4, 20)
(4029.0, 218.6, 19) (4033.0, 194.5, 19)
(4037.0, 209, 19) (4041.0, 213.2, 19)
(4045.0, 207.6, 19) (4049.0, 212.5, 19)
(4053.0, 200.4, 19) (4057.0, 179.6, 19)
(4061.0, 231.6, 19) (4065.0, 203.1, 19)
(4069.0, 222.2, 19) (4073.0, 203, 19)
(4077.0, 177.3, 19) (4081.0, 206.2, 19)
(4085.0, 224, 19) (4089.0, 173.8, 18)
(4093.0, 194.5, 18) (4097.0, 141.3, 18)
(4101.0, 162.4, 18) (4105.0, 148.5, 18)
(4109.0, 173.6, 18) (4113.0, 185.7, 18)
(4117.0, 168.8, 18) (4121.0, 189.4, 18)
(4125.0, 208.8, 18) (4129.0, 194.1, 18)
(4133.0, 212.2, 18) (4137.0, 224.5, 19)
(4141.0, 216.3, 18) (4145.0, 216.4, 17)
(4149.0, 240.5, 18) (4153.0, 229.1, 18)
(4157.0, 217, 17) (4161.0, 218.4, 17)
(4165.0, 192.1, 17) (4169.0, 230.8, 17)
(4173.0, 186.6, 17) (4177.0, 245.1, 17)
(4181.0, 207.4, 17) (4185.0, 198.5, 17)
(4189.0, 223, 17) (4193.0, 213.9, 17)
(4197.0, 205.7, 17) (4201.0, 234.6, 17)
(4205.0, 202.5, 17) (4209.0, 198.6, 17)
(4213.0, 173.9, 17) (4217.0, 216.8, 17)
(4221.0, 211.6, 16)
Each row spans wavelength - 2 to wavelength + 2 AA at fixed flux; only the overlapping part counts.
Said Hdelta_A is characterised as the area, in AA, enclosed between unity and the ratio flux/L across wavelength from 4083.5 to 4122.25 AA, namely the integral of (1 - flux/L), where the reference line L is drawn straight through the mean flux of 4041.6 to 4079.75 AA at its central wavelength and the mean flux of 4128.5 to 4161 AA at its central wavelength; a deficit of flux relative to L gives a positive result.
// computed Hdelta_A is 6.7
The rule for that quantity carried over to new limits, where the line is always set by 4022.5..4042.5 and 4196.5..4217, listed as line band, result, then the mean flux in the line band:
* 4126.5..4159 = -2.3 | 219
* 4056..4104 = 2.8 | 193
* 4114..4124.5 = 1.0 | 184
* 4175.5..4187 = -0.7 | 216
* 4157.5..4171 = -0.7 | 214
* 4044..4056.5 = 0.1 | 204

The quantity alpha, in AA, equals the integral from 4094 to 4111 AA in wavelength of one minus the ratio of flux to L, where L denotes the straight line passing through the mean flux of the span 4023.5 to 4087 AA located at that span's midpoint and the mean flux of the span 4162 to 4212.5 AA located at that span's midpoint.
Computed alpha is 4.0 AA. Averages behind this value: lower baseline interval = 206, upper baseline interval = 211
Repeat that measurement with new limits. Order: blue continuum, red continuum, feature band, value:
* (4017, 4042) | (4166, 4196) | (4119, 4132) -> 0.8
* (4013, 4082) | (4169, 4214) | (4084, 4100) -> 2.2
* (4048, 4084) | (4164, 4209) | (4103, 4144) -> 3.1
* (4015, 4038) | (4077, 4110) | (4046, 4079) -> -1.8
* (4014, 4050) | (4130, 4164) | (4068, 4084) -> 0.9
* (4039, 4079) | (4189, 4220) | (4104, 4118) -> 2.4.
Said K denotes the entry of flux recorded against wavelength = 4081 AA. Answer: 206.2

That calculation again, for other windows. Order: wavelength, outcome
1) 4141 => 216.3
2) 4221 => 211.6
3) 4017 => 226.8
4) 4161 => 218.4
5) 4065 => 203.1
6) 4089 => 173.8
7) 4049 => 212.5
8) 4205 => 202.5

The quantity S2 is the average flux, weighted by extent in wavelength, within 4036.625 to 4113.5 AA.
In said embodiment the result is 193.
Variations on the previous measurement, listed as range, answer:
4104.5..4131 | 183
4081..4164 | 197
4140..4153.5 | 226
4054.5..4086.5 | 206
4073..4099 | 187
